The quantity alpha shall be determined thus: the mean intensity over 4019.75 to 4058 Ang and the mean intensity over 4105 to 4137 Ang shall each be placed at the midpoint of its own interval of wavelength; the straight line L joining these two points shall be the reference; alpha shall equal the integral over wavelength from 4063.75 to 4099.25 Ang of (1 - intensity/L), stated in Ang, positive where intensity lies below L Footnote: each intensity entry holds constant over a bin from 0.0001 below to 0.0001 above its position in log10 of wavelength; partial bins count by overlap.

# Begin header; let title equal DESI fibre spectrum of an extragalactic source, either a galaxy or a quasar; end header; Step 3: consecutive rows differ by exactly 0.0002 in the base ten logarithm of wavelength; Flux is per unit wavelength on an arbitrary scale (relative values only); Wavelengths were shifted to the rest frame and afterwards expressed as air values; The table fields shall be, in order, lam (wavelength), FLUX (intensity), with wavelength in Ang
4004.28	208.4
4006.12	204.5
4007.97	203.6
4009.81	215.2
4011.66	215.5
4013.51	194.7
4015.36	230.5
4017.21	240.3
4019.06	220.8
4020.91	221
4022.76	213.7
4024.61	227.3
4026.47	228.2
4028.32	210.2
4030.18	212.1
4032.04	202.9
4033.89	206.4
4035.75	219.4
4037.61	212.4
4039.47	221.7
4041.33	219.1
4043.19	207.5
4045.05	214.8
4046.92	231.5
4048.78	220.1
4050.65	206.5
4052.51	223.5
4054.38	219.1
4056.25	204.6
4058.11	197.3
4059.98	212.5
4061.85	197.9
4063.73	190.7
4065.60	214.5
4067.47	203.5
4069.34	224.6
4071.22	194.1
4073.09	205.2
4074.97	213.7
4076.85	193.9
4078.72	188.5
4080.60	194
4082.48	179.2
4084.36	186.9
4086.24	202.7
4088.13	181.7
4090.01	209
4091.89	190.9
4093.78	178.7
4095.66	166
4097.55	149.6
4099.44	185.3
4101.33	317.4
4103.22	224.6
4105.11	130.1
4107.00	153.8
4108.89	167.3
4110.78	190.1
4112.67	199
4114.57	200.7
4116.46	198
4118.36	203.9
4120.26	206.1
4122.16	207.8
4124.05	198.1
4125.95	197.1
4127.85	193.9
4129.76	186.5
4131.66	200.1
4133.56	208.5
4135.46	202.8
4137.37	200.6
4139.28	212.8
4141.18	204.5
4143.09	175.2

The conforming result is 1.9 Ang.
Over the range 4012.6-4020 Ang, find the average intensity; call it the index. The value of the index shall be 222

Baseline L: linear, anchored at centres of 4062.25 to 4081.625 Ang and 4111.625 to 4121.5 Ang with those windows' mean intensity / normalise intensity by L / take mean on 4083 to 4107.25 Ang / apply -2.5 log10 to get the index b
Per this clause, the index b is 0.06 mag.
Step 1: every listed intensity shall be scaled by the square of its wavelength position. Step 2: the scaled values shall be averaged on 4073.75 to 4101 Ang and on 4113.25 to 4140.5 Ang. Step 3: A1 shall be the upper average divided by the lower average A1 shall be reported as 1.08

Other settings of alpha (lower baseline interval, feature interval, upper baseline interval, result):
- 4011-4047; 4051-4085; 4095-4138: 0.8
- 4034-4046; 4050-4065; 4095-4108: 0.1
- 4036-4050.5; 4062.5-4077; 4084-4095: -0.2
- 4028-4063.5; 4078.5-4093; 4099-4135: 0.9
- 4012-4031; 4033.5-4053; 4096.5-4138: -0.2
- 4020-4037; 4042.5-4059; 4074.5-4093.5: -0.6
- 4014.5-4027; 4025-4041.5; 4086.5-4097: 0.3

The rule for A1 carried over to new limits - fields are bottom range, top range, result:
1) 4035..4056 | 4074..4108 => 0.90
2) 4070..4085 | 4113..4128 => 1.05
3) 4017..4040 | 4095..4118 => 0.91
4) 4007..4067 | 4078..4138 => 0.94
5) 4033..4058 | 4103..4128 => 0.91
